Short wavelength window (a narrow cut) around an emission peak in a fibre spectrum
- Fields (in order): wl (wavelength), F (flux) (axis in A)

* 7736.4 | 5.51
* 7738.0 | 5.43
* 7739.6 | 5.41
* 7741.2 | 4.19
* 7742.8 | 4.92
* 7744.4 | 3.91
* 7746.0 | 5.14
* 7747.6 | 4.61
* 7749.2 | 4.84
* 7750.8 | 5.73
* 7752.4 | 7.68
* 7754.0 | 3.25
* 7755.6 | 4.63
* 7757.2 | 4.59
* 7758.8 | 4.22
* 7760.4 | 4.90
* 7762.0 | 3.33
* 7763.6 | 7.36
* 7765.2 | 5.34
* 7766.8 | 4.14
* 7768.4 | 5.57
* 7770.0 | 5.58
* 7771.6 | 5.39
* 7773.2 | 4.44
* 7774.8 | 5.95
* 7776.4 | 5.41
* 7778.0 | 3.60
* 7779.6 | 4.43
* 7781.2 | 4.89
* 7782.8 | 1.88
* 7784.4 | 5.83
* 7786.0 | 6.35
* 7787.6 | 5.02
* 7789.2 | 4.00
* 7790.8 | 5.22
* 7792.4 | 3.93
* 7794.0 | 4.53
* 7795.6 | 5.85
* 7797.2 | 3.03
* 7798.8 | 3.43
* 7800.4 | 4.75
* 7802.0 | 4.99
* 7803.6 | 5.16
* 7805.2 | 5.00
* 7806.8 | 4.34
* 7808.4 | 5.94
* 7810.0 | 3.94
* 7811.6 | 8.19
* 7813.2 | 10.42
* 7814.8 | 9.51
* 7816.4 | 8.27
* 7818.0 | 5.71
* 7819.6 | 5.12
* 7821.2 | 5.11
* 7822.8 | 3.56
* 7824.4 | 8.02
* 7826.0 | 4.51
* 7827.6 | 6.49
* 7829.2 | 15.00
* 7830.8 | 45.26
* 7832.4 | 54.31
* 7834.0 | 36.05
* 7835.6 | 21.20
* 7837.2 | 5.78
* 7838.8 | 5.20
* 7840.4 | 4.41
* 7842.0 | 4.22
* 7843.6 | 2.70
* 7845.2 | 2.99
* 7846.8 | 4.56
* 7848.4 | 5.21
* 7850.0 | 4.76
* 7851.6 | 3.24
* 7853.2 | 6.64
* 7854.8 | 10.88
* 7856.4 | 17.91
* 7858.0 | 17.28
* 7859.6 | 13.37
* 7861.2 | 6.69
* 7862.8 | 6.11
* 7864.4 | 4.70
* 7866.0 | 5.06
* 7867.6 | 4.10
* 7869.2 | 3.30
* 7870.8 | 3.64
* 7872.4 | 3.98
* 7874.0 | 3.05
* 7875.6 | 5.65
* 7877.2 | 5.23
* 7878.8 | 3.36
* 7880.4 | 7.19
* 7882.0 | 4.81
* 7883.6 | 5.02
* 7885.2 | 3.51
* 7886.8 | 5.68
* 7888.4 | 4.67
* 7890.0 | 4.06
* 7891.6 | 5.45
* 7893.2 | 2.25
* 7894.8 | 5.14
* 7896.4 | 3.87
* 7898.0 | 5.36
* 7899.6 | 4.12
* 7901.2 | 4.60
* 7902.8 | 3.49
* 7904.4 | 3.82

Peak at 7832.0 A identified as H-alpha 6563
